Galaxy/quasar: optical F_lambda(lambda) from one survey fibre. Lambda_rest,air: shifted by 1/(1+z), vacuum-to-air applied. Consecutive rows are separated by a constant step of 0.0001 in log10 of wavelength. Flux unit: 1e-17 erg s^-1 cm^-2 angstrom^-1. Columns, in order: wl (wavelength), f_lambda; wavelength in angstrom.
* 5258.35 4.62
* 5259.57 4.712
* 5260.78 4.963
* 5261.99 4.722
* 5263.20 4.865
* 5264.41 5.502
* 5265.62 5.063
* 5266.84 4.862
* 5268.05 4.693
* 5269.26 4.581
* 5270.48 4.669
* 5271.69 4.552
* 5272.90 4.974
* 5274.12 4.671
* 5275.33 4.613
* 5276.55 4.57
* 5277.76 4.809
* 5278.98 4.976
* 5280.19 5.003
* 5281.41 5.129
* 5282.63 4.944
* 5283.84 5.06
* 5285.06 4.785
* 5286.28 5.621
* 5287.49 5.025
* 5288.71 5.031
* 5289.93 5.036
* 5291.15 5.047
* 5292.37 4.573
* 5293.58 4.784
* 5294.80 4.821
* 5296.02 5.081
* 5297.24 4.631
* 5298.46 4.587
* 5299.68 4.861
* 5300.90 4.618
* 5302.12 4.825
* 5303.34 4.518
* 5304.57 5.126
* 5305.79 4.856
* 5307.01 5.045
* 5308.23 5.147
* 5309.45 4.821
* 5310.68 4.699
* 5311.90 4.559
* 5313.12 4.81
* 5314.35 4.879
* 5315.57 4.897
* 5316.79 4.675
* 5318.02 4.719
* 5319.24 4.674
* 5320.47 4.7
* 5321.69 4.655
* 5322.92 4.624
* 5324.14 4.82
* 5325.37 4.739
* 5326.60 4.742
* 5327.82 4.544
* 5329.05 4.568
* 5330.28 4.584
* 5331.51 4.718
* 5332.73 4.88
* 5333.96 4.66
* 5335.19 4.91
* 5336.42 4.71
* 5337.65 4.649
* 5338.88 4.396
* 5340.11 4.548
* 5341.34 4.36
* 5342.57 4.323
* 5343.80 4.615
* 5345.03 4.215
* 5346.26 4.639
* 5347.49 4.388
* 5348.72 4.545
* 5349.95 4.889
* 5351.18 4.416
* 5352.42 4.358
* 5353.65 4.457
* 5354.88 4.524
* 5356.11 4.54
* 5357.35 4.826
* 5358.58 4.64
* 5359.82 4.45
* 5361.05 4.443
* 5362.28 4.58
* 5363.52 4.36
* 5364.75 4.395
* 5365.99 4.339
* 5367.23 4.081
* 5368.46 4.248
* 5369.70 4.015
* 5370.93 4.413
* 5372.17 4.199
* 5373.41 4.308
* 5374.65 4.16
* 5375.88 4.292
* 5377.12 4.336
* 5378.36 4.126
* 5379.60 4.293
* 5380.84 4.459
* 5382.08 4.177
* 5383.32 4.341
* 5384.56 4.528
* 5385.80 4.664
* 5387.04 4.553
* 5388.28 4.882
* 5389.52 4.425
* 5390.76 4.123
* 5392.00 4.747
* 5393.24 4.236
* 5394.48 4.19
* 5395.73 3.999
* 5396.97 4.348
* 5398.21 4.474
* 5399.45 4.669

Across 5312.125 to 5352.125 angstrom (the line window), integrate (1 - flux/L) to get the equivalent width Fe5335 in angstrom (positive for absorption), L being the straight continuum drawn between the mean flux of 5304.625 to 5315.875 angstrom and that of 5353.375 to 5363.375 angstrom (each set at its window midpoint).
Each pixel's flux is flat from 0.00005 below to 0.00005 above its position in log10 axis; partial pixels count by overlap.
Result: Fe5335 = 0.8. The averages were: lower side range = 4.87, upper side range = 4.55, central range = 4.64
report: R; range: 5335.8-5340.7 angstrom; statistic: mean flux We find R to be 4.57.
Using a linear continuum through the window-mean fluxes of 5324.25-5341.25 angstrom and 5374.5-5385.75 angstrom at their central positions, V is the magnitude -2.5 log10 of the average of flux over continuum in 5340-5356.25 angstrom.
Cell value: 0.02 mag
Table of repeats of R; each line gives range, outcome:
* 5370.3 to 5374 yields 4.31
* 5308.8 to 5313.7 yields 4.73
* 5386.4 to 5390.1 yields 4.62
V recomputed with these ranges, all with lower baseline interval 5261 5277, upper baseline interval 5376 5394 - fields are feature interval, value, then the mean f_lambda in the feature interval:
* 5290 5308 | -0.03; 4.83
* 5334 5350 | 0.00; 4.54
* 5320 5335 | -0.02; 4.69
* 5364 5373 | 0.06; 4.24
